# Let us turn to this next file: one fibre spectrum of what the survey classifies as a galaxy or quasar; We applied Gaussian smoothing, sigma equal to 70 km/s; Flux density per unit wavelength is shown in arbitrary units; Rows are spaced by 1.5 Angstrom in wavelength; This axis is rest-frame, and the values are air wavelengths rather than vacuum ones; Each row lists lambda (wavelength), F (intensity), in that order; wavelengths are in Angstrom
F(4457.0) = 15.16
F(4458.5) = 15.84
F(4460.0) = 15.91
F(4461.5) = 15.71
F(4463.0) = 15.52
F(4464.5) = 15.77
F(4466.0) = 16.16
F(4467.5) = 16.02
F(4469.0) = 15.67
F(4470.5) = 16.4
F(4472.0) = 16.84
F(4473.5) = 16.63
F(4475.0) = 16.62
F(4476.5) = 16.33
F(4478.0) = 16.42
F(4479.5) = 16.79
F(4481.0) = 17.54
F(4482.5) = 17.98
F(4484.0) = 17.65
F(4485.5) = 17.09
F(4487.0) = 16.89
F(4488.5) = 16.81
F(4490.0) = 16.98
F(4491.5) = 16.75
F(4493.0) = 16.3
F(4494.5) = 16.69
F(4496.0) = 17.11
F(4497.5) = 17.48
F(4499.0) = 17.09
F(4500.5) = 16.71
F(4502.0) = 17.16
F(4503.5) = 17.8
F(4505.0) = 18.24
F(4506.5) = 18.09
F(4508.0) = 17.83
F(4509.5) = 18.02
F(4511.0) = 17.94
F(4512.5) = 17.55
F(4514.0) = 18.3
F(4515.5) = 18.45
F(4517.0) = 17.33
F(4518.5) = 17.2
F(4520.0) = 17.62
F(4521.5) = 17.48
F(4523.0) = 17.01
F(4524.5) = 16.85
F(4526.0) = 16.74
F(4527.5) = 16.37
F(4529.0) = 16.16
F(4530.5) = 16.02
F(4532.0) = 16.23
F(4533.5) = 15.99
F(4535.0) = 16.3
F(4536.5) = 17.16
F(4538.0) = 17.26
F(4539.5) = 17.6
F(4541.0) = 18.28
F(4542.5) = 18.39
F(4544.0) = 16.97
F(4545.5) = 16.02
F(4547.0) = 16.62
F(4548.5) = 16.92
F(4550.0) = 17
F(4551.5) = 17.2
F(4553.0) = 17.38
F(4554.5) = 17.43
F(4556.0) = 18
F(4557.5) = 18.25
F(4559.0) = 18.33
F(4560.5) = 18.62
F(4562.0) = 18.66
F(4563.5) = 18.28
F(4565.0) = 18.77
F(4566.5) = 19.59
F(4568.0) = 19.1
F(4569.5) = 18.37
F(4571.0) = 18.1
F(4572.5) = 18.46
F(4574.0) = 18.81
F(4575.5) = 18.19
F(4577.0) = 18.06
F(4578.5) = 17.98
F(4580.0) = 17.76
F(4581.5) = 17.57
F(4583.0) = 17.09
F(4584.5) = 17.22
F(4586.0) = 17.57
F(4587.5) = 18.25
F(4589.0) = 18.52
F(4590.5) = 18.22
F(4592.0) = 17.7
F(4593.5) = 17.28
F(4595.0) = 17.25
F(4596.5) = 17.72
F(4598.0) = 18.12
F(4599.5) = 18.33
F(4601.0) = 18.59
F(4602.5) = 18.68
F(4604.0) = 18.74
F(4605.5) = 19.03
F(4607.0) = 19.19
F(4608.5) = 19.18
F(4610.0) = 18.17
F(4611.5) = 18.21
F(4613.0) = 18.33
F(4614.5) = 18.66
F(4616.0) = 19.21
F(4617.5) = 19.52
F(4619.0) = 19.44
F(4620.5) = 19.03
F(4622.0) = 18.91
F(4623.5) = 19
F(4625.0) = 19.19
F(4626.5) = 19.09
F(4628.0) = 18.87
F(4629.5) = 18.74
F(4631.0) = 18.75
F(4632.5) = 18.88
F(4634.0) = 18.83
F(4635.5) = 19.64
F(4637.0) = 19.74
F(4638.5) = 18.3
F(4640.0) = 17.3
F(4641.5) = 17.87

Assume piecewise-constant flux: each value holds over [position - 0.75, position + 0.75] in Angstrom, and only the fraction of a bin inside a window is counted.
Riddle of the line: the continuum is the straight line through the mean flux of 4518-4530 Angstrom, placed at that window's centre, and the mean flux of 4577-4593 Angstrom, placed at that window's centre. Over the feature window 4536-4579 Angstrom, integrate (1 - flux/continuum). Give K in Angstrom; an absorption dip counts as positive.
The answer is -1.32 Angstrom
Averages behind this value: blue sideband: 16.9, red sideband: 17.8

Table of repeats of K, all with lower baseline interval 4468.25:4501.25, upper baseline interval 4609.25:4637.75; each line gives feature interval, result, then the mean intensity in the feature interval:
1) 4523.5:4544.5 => 0.86 Angstrom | 16.9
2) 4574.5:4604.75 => 0.81 Angstrom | 17.9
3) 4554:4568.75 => -0.41 Angstrom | 18.5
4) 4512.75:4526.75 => -0.05 Angstrom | 17.4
